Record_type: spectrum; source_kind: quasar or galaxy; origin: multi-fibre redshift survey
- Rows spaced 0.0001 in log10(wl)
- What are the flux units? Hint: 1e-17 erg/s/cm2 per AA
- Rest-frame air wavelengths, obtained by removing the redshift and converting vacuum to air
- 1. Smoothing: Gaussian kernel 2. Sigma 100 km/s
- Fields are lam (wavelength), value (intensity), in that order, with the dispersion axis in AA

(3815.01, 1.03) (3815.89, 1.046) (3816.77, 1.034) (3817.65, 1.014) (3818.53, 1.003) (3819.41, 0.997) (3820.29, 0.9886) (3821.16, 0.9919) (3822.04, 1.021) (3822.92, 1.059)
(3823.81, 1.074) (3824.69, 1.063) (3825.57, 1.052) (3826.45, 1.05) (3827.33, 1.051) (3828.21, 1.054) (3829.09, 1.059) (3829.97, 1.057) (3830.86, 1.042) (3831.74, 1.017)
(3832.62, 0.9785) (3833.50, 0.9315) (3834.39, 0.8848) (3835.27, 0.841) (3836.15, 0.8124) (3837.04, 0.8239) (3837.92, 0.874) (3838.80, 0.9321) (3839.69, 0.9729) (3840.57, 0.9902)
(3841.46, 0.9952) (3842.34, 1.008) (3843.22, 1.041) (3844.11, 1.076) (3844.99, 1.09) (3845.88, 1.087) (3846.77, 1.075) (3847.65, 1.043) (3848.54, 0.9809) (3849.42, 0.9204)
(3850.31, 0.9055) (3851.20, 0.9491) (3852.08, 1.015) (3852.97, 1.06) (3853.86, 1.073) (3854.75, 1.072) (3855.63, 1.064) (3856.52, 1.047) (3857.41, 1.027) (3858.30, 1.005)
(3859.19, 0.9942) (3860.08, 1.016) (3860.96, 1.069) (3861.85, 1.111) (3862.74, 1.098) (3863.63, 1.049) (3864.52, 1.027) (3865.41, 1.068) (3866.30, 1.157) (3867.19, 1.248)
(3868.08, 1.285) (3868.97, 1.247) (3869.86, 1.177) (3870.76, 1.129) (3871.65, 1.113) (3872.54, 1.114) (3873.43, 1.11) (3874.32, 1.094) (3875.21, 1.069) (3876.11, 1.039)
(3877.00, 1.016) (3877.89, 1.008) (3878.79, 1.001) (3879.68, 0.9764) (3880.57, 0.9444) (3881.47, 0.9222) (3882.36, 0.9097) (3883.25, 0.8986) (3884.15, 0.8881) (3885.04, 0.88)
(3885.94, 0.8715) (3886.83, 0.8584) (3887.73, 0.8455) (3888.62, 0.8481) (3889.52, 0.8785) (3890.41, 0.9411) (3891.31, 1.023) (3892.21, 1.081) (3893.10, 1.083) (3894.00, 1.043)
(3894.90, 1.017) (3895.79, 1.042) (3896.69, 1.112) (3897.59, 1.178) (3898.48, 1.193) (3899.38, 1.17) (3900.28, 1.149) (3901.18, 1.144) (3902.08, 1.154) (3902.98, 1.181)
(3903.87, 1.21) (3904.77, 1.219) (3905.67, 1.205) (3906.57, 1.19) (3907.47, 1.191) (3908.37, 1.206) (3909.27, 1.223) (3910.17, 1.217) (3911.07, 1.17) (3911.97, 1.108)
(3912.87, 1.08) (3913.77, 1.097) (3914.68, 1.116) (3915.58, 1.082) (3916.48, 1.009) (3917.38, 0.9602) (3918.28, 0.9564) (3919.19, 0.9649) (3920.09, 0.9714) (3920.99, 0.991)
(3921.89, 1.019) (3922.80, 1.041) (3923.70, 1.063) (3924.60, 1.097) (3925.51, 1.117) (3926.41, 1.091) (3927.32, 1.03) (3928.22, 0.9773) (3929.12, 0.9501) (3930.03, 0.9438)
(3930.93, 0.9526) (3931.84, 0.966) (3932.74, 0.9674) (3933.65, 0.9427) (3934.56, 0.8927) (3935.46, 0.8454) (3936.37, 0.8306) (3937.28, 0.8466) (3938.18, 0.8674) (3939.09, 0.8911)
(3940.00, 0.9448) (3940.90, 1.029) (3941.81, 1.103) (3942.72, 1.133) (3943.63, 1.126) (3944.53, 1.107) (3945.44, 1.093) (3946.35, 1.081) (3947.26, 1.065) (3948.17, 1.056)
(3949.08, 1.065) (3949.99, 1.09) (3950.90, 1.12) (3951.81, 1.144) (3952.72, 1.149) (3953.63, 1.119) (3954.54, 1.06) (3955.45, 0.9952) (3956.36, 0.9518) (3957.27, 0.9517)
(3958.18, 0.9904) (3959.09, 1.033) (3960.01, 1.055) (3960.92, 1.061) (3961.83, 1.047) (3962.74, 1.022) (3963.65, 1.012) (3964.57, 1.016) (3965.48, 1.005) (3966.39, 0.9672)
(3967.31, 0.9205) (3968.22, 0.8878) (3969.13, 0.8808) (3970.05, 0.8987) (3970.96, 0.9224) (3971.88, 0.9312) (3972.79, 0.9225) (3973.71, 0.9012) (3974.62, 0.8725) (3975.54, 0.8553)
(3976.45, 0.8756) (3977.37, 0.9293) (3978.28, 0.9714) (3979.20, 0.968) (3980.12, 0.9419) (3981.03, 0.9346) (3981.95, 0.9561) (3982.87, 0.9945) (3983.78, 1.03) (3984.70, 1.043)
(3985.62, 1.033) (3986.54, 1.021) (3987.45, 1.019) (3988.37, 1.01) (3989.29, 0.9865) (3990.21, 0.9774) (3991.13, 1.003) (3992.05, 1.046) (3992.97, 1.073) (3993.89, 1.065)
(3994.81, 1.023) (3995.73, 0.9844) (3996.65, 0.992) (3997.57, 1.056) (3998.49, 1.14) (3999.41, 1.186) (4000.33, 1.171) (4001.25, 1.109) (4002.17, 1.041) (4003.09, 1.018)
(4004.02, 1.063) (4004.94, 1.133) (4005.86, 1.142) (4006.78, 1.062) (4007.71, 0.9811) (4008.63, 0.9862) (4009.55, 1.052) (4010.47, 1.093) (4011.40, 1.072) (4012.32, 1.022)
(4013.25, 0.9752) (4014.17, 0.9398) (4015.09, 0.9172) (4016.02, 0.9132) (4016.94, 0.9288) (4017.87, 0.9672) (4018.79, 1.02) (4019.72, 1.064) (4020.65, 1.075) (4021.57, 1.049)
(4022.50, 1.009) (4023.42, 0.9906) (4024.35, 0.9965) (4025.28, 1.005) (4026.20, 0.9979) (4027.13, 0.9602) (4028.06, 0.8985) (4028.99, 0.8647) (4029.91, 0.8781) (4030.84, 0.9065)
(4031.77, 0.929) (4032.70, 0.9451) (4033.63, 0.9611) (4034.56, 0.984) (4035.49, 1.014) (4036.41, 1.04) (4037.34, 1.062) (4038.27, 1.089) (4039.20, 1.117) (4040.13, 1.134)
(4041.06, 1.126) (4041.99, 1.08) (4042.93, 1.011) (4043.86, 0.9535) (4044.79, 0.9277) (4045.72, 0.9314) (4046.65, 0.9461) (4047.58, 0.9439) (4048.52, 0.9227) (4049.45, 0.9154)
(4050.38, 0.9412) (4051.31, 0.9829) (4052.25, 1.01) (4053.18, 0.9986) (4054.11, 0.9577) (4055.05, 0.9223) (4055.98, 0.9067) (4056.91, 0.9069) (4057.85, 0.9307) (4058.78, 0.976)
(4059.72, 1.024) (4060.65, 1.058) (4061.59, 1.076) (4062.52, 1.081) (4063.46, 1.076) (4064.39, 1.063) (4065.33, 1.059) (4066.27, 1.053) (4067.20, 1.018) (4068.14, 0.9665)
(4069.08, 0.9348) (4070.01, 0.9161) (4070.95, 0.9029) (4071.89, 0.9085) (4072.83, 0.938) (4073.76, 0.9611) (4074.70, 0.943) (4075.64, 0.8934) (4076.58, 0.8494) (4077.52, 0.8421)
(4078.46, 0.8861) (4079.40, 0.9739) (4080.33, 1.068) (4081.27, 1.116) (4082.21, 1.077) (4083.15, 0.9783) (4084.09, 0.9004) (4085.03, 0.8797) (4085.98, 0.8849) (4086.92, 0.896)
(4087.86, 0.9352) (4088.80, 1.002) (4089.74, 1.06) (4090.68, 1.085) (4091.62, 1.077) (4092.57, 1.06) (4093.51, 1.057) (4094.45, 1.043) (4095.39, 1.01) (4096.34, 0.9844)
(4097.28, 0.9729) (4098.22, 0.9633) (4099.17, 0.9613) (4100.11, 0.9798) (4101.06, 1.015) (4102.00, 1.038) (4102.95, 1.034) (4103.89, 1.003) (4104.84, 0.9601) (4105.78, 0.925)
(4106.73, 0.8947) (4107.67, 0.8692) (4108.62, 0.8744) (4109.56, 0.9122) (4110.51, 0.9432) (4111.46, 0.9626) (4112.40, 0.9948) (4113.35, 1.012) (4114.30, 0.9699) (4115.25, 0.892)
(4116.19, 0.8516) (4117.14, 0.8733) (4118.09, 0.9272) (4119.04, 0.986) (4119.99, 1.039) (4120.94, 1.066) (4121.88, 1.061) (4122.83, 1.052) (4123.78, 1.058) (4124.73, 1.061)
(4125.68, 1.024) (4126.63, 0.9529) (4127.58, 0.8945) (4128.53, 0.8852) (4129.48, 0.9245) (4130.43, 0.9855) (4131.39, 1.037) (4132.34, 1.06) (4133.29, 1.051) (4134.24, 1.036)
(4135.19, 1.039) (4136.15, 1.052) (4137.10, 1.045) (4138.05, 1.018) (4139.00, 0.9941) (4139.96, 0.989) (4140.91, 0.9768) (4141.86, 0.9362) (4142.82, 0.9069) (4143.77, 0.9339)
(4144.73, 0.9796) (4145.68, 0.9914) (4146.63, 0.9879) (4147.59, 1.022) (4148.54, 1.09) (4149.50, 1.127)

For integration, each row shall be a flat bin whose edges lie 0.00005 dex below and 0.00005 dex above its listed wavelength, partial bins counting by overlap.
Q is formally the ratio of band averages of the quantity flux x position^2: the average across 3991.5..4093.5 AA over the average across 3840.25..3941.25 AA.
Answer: 1.04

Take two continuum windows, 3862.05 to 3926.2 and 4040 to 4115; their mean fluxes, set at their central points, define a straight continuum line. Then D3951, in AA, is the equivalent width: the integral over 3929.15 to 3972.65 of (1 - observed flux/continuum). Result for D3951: 1.7 AA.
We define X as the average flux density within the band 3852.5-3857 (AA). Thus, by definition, 1.06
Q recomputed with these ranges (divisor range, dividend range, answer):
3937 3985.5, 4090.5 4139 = 1.07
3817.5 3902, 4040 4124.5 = 1.07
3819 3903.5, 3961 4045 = 1.05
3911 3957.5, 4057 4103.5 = 1.04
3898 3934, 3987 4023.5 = 1.00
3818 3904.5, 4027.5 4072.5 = 1.05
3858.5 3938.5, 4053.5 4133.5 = 1.03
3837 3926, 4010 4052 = 1.01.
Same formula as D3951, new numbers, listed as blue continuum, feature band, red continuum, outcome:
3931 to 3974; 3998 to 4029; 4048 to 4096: -1.2 AA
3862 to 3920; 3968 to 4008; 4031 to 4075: 0.8 AA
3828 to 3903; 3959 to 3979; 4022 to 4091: 0.9 AA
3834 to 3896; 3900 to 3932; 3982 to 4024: -2.1 AA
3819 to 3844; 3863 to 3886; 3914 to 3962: -1.2 AA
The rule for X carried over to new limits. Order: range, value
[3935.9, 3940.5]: 0.878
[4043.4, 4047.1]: 0.941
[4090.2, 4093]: 1.07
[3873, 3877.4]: 1.07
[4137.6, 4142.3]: 0.984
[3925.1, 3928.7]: 1.05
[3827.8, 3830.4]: 1.06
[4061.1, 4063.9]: 1.08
